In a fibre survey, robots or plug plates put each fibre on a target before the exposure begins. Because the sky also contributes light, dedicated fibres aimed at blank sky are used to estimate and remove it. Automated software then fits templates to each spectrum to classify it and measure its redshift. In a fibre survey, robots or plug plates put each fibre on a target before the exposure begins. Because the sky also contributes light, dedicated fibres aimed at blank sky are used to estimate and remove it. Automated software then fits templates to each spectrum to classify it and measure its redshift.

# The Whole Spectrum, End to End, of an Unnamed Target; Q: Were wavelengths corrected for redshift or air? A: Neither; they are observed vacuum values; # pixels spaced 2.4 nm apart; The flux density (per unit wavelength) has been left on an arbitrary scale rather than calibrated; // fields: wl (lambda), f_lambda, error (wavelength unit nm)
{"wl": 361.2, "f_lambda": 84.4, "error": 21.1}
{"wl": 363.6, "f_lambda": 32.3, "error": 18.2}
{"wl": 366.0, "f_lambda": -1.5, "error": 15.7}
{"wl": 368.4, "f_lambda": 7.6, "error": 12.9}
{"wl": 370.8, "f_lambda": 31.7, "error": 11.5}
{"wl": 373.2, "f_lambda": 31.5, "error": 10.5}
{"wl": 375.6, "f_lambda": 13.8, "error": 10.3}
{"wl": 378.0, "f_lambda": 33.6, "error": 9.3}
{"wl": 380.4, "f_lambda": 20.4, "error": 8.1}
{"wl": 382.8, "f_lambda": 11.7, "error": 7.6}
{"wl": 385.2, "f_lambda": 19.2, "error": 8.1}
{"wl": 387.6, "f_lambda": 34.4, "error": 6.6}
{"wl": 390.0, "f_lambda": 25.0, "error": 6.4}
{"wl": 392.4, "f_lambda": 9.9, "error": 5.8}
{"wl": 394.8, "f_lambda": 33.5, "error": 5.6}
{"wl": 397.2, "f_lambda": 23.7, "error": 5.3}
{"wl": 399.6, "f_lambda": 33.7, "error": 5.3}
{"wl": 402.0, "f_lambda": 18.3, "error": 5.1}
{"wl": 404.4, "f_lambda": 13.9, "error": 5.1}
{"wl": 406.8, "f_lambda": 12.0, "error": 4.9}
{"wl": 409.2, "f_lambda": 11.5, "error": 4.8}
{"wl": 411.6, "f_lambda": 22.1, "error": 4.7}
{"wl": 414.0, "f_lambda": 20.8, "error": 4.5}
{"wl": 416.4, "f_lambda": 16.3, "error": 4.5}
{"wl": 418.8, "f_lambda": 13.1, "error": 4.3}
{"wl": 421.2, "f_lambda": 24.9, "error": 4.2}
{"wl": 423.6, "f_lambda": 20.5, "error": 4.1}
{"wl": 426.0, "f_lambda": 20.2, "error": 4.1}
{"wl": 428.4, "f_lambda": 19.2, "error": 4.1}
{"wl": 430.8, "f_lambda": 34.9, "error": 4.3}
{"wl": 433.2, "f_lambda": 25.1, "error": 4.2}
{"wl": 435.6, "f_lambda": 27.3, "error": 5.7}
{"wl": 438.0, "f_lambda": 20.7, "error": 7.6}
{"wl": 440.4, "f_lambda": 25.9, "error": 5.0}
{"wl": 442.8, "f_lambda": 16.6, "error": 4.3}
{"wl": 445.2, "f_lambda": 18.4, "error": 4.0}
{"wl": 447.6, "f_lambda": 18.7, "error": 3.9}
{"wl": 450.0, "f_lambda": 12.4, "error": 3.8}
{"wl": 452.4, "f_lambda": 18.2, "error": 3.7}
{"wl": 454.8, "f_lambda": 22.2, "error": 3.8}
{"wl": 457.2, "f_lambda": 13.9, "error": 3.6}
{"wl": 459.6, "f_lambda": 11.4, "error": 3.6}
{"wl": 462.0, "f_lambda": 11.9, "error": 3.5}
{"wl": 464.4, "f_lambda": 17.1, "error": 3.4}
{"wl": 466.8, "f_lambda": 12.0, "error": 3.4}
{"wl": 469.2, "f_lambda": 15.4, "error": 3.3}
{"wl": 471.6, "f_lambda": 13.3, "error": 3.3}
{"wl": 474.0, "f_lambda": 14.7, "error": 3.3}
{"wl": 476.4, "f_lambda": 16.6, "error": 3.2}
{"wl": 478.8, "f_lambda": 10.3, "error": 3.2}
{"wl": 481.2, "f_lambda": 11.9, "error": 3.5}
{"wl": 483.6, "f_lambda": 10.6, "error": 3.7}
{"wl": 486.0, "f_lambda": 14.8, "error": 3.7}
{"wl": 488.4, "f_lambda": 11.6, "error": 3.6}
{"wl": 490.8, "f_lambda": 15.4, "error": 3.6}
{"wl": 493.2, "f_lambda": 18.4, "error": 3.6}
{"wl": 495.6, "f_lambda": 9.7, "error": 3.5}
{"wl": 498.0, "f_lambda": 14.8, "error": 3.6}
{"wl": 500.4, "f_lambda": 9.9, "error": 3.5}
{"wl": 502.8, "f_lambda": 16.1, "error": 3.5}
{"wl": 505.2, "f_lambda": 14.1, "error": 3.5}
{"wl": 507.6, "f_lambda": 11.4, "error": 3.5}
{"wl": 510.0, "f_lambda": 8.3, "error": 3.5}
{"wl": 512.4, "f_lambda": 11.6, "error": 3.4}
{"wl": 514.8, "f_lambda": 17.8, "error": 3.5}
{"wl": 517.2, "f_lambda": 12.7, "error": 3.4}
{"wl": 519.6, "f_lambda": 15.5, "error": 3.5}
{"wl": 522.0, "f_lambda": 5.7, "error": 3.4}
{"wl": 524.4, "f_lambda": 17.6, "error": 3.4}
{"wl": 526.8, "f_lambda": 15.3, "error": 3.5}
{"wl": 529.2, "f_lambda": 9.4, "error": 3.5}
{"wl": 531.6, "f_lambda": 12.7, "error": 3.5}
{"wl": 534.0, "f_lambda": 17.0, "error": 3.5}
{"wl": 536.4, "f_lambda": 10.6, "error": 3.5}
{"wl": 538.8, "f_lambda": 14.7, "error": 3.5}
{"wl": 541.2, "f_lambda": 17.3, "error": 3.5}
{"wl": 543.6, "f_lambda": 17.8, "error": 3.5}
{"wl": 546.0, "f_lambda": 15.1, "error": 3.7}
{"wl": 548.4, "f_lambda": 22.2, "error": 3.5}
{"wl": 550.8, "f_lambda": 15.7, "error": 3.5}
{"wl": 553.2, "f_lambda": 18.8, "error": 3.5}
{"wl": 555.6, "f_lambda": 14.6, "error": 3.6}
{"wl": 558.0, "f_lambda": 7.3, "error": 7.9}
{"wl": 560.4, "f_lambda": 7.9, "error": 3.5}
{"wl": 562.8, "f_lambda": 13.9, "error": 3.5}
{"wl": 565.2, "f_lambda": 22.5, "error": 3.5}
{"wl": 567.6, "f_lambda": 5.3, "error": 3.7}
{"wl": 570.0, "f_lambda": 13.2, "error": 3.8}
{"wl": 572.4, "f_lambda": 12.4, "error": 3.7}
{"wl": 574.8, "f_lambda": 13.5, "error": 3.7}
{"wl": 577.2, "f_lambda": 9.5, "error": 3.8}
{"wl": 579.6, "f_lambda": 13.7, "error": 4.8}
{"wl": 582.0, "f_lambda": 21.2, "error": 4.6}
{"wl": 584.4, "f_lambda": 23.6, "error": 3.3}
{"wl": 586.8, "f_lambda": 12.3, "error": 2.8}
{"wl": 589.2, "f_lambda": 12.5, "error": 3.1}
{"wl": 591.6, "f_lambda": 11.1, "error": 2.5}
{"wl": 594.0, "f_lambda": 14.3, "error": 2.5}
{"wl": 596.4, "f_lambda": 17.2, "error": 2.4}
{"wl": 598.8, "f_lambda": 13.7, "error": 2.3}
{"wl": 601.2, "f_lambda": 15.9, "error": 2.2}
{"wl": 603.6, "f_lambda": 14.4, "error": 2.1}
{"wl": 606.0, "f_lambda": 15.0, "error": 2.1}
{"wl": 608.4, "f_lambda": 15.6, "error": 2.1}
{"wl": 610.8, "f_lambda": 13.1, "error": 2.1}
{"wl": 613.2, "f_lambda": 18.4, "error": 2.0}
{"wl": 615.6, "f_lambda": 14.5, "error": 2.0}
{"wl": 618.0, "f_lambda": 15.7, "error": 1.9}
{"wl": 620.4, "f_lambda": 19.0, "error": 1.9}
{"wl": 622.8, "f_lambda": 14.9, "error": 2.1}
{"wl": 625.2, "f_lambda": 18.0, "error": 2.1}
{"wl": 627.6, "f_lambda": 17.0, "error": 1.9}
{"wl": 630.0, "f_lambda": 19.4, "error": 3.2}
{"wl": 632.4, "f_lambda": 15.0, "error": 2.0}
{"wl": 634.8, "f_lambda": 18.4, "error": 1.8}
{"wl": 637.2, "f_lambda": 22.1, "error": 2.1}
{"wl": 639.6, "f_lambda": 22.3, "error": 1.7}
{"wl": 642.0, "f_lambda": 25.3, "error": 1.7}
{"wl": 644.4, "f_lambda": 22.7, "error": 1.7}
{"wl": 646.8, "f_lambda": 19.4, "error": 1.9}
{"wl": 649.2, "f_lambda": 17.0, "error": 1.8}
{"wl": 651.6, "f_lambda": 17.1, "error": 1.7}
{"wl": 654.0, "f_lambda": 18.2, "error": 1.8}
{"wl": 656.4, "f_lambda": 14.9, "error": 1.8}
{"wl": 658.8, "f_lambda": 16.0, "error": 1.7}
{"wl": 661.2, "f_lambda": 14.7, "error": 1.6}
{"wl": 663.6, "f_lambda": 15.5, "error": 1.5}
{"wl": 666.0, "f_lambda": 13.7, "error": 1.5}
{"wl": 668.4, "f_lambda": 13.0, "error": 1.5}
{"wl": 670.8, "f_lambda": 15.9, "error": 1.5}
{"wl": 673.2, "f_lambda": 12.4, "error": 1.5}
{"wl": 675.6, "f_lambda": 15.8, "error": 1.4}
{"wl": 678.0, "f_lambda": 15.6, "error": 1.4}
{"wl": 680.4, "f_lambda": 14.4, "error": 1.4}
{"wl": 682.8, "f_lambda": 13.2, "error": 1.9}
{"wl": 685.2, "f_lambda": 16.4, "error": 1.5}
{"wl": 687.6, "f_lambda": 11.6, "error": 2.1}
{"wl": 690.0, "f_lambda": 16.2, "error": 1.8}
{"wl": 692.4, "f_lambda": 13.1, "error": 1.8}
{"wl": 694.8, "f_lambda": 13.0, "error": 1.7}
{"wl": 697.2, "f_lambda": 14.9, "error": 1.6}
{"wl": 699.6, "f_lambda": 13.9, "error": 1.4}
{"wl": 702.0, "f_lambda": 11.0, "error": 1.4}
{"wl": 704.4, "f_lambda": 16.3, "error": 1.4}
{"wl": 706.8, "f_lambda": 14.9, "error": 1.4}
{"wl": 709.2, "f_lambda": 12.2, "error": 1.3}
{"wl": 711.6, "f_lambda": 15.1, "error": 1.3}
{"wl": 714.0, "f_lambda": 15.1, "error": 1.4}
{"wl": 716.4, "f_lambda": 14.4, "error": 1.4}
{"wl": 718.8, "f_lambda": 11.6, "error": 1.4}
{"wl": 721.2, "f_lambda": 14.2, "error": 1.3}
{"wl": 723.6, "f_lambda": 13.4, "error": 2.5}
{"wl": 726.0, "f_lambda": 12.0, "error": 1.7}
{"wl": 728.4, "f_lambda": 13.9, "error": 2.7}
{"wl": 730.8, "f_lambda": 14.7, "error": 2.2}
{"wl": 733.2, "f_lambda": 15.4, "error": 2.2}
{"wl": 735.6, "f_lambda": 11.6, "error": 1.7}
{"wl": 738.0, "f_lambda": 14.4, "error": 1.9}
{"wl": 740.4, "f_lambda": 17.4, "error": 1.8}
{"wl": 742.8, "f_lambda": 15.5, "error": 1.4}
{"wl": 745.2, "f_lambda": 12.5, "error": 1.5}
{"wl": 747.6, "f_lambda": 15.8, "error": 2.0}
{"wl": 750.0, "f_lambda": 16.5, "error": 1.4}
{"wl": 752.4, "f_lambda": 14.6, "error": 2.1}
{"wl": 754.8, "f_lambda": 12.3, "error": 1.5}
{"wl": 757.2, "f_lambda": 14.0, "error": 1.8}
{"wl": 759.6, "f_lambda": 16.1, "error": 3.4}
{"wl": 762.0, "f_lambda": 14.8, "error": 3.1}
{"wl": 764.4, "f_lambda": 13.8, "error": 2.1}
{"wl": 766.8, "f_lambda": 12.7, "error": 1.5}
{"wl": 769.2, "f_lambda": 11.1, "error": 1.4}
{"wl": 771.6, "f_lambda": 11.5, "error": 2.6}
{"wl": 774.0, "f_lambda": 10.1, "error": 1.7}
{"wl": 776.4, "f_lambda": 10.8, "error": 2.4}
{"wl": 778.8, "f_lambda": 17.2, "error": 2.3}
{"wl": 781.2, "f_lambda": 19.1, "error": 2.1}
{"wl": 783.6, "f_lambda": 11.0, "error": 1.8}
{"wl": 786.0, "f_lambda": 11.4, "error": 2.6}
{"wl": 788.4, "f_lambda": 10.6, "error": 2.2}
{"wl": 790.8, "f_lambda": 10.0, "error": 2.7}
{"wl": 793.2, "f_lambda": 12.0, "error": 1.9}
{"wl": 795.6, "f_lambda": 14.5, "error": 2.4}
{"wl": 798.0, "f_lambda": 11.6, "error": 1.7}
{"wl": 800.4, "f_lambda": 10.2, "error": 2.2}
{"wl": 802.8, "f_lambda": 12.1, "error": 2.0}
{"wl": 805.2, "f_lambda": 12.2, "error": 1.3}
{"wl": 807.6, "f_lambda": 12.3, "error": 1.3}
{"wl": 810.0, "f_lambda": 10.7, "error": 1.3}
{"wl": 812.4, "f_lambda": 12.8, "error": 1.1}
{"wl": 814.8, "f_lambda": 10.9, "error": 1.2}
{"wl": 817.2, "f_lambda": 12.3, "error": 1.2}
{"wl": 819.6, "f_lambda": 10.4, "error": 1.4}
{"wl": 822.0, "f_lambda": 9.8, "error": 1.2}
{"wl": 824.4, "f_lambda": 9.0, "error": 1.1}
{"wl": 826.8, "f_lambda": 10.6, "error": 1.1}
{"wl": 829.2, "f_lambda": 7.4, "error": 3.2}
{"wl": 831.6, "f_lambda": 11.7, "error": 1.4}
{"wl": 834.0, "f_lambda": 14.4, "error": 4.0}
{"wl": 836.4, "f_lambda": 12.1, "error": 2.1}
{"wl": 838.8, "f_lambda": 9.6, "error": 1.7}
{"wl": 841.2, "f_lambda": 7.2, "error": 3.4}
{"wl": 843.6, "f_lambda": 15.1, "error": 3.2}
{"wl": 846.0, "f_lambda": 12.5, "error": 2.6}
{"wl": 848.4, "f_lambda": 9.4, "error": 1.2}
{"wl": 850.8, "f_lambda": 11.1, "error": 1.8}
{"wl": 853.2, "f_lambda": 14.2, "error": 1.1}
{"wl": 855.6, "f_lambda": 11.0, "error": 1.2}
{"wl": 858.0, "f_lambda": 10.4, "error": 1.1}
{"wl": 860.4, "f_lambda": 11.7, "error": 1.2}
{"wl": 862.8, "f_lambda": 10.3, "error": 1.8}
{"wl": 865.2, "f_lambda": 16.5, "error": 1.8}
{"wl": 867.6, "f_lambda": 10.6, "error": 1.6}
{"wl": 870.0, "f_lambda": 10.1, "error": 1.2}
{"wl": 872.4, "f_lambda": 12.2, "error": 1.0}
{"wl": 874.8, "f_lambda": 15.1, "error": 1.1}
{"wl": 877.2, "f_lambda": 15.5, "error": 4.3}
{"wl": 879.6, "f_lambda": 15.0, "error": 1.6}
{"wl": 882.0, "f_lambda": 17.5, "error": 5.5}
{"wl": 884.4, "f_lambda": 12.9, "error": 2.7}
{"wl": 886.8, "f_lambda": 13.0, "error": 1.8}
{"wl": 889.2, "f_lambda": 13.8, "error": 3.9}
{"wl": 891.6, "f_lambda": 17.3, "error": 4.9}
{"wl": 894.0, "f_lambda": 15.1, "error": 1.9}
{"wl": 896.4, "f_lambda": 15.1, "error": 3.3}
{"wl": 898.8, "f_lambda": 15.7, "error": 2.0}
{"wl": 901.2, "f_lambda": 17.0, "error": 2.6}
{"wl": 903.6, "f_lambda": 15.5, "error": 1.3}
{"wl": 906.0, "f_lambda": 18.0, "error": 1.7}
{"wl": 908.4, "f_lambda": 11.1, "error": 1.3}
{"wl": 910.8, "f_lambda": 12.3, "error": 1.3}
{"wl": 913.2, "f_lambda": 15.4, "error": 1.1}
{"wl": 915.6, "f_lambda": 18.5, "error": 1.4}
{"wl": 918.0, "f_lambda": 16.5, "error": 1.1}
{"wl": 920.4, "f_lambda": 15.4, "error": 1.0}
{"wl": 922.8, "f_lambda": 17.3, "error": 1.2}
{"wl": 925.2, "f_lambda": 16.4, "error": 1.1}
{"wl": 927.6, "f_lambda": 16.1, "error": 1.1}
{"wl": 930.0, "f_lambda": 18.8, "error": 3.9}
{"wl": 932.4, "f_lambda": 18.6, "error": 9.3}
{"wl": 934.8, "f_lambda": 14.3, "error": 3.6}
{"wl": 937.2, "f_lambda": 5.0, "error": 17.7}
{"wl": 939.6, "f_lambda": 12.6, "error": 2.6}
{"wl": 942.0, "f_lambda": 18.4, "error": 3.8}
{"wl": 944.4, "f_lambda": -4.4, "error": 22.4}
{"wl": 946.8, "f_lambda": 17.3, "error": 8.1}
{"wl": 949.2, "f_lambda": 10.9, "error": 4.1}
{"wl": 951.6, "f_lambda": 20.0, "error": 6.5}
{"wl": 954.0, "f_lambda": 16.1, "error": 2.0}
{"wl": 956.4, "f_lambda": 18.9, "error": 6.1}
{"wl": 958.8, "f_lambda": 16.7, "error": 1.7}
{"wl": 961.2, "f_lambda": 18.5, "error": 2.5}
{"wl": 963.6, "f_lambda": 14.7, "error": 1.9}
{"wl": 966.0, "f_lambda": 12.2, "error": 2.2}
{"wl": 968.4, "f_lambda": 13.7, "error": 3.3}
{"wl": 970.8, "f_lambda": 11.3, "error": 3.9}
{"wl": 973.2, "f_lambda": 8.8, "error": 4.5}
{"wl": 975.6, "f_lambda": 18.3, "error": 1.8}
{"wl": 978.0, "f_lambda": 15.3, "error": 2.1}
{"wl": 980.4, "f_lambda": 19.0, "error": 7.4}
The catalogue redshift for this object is 1.287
